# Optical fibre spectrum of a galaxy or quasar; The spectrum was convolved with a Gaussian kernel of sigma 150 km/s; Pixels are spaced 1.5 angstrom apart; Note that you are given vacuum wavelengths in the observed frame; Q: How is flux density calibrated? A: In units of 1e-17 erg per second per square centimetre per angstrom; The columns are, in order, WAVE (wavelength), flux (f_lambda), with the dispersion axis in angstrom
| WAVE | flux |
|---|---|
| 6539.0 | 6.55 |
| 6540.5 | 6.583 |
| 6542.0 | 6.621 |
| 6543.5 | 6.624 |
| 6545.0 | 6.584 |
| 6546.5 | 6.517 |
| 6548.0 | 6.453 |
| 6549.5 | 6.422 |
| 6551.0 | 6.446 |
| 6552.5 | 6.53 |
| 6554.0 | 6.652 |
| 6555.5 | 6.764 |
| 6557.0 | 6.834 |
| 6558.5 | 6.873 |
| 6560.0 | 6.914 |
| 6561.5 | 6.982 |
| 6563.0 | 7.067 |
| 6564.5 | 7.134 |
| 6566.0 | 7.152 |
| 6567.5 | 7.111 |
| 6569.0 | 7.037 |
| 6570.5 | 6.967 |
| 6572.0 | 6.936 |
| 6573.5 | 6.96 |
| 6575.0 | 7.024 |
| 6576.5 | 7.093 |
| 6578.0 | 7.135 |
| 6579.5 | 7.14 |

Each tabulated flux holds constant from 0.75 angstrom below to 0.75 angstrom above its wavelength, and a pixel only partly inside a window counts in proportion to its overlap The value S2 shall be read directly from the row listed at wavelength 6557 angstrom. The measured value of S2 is 6.834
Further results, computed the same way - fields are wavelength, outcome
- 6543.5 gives 6.624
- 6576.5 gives 7.093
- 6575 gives 7.024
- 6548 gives 6.453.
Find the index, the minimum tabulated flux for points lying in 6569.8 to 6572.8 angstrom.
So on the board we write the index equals 6.936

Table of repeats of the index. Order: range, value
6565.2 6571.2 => 6.967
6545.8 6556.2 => 6.422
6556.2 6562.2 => 6.834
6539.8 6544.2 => 6.583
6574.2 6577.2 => 7.024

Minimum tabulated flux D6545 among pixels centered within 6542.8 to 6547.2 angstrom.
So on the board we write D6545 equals 6.517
